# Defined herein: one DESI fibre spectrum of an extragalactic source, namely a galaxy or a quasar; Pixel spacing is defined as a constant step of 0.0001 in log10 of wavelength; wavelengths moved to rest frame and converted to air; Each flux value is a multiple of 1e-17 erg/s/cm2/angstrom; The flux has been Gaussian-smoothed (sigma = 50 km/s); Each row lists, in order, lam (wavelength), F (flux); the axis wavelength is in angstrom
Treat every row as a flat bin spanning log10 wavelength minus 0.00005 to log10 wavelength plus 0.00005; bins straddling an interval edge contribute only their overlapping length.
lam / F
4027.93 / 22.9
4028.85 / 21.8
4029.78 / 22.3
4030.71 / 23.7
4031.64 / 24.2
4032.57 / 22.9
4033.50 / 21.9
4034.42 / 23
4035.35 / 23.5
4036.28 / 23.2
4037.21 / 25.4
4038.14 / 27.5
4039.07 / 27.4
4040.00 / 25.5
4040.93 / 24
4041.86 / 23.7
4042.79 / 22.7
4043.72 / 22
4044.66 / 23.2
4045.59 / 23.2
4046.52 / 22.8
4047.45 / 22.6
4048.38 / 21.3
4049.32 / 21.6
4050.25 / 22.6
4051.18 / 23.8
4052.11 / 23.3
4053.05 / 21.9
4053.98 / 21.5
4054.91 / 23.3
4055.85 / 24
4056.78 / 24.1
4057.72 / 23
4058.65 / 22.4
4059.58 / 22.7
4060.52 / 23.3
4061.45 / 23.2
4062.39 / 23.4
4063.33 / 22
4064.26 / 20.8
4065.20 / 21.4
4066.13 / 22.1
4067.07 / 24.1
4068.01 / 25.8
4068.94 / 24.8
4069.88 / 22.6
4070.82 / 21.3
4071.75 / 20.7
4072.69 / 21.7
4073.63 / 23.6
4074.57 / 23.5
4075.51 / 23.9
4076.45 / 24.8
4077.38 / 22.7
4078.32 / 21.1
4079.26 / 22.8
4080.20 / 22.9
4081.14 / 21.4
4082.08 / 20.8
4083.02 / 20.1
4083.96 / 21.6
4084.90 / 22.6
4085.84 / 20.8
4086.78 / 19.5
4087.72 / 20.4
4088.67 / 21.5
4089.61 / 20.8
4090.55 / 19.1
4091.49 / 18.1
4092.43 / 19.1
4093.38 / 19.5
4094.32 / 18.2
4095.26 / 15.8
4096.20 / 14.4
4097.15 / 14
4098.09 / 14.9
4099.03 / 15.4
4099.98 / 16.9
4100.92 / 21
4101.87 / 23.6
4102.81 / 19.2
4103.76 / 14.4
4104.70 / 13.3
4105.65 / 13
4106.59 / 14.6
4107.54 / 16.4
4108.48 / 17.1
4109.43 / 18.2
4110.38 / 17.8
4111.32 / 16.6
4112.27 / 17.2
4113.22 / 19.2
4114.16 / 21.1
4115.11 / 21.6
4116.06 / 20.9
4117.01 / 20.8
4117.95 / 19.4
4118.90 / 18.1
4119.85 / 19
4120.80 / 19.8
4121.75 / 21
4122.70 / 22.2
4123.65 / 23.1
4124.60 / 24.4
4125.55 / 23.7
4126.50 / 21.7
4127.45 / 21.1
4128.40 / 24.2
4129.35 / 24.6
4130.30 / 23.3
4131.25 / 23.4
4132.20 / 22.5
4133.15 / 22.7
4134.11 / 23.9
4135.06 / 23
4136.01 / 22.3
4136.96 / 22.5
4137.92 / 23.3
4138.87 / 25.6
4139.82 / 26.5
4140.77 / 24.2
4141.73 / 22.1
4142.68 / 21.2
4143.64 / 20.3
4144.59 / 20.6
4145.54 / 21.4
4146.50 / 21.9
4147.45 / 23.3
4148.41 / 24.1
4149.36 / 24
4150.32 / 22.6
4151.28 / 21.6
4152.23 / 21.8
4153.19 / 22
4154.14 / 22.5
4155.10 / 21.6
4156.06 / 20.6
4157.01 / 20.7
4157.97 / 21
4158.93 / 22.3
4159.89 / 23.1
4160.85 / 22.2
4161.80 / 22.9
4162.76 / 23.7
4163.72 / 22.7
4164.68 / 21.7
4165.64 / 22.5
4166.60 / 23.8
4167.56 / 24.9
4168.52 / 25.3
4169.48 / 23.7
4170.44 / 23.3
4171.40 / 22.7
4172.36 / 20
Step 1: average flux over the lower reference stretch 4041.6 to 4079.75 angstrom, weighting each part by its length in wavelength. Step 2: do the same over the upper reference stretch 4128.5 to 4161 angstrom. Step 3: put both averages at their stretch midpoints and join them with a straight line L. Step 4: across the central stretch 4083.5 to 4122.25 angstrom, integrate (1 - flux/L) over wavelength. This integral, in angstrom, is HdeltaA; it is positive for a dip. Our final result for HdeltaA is 7.3 angstrom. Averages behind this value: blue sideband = 22.8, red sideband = 22.6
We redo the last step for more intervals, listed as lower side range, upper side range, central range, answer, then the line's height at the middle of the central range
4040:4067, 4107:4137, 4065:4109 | 4.05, 21.9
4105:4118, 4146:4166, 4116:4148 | -3.72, 20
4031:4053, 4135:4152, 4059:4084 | 0.77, 23.3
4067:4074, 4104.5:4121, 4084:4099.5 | 1.59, 20.5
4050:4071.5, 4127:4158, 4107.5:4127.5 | 2.33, 22.7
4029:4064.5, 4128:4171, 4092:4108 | 4.41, 23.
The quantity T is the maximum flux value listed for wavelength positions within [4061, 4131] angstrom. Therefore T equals 25.8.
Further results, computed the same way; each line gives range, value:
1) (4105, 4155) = 26.5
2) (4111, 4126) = 24.4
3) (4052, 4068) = 24.1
